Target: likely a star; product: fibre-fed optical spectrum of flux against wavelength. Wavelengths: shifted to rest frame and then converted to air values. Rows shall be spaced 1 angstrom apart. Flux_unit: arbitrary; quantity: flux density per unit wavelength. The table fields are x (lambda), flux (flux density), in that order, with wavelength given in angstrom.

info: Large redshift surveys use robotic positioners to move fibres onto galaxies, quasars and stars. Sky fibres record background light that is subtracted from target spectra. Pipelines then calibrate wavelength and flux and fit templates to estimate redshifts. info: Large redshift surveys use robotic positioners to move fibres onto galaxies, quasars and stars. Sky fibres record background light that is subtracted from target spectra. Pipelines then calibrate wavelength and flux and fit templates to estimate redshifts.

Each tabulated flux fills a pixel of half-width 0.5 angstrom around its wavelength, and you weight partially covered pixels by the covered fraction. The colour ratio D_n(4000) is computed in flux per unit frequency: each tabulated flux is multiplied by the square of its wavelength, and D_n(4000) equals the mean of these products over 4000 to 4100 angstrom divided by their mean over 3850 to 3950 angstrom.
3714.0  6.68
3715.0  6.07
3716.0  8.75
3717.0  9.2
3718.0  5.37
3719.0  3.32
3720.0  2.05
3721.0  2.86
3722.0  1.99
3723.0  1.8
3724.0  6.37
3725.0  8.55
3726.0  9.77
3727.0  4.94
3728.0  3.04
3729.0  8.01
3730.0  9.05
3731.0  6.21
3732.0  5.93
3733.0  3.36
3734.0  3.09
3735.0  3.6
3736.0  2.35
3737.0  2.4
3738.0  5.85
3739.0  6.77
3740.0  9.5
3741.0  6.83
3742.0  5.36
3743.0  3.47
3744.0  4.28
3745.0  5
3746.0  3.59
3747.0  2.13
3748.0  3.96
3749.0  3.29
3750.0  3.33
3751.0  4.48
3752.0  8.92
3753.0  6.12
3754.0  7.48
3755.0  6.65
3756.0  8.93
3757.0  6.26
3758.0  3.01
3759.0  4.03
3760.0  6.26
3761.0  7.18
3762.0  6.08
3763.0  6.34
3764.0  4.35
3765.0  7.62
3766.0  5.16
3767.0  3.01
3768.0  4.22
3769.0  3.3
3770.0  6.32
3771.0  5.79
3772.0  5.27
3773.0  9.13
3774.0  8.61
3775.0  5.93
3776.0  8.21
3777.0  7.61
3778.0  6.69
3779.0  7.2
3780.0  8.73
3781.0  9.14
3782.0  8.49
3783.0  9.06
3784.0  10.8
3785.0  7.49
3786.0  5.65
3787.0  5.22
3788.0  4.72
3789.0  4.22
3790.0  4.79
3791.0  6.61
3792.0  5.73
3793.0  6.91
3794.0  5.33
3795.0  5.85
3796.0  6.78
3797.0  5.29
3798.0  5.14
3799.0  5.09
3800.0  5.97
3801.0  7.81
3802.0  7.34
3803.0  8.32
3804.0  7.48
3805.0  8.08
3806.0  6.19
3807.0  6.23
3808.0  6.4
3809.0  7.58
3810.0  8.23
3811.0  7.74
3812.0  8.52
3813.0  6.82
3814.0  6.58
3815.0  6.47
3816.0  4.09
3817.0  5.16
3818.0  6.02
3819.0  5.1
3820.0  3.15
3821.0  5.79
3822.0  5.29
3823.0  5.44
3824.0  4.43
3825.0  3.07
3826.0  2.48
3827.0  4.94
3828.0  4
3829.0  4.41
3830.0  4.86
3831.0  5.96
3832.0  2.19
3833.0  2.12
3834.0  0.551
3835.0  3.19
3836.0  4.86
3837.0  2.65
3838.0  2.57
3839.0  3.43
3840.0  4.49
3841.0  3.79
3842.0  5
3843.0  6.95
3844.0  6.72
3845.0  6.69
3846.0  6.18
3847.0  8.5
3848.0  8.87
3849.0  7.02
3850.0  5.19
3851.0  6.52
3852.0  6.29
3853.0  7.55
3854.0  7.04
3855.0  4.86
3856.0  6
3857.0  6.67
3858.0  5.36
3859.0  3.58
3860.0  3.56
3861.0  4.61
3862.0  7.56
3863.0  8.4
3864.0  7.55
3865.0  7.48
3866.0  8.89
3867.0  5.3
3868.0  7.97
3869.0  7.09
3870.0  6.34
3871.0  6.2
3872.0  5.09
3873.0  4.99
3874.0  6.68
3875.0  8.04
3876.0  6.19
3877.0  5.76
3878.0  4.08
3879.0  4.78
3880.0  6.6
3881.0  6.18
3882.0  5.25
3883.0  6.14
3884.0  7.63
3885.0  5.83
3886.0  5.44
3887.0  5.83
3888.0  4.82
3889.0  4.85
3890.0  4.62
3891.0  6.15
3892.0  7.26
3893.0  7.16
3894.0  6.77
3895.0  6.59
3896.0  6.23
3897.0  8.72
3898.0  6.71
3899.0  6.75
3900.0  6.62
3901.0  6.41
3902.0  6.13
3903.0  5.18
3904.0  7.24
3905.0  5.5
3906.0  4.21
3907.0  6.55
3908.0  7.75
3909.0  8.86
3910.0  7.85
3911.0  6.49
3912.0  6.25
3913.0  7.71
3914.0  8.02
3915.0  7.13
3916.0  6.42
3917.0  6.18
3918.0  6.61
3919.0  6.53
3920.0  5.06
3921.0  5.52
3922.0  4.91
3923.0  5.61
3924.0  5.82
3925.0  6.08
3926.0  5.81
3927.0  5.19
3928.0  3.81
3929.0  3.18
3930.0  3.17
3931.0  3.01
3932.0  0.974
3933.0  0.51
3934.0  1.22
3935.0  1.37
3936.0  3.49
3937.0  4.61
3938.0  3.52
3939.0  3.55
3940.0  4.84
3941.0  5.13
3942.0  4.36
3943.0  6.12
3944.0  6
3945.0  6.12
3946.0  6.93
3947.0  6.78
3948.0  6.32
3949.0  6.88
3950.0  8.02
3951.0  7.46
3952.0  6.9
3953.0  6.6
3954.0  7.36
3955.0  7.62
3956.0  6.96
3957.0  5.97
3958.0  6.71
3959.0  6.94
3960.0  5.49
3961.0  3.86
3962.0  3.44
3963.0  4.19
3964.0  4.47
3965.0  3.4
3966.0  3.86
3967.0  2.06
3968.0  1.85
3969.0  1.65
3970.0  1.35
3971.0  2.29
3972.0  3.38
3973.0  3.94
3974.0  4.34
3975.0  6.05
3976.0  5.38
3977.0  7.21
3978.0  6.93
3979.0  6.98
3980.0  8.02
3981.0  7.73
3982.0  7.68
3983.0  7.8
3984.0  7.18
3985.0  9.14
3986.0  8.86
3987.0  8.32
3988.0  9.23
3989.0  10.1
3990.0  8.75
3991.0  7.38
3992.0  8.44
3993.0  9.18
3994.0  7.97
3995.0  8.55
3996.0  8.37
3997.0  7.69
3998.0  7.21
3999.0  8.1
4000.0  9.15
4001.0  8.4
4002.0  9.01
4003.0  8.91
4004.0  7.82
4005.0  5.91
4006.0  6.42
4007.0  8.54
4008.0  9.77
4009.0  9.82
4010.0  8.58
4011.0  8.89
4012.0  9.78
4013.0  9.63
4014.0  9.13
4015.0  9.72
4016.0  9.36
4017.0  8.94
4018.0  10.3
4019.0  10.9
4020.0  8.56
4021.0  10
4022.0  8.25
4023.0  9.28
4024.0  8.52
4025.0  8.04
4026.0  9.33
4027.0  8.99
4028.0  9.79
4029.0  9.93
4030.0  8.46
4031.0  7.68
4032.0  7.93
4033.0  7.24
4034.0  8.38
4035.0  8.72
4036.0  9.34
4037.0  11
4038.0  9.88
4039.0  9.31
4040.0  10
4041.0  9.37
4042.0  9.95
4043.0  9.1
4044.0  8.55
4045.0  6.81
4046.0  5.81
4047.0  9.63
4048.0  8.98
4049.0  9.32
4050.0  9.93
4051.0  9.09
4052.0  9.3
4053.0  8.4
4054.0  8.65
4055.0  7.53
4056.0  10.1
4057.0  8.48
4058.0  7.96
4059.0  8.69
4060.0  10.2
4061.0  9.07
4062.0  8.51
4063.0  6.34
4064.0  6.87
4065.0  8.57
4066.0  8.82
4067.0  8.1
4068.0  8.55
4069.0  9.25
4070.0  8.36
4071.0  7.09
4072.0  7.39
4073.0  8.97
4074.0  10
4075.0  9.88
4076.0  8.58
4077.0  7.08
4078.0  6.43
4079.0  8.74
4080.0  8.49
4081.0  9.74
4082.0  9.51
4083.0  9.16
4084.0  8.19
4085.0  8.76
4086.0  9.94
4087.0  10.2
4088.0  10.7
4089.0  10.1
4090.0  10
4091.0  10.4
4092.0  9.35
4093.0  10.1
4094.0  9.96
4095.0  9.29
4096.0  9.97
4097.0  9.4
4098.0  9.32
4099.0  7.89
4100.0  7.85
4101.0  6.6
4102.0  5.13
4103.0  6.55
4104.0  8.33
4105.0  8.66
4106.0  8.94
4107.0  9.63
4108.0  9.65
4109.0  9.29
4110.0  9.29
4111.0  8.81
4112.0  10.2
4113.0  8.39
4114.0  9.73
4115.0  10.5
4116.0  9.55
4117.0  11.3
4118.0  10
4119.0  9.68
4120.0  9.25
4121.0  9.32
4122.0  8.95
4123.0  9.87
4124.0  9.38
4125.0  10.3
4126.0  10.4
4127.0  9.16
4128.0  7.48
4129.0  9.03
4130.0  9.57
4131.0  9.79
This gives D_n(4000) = 1.65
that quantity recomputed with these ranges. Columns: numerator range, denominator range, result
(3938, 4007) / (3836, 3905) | 1.11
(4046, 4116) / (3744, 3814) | 1.64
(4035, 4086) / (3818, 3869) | 1.83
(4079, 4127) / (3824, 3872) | 1.94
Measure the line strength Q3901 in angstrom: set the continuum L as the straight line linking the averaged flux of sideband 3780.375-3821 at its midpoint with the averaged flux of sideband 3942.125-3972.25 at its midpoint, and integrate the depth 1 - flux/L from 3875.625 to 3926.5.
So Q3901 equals -4.9 angstrom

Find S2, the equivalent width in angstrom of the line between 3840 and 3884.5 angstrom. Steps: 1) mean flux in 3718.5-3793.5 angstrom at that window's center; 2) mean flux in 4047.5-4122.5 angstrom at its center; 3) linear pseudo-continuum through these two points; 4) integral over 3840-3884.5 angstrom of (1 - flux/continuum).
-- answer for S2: 3.2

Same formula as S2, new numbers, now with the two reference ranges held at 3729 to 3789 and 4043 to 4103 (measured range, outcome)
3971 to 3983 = 2.7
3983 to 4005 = -1.1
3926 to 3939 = 7.8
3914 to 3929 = 3.3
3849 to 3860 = 1.5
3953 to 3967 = 4.3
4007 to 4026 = -2.5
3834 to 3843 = 3.9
